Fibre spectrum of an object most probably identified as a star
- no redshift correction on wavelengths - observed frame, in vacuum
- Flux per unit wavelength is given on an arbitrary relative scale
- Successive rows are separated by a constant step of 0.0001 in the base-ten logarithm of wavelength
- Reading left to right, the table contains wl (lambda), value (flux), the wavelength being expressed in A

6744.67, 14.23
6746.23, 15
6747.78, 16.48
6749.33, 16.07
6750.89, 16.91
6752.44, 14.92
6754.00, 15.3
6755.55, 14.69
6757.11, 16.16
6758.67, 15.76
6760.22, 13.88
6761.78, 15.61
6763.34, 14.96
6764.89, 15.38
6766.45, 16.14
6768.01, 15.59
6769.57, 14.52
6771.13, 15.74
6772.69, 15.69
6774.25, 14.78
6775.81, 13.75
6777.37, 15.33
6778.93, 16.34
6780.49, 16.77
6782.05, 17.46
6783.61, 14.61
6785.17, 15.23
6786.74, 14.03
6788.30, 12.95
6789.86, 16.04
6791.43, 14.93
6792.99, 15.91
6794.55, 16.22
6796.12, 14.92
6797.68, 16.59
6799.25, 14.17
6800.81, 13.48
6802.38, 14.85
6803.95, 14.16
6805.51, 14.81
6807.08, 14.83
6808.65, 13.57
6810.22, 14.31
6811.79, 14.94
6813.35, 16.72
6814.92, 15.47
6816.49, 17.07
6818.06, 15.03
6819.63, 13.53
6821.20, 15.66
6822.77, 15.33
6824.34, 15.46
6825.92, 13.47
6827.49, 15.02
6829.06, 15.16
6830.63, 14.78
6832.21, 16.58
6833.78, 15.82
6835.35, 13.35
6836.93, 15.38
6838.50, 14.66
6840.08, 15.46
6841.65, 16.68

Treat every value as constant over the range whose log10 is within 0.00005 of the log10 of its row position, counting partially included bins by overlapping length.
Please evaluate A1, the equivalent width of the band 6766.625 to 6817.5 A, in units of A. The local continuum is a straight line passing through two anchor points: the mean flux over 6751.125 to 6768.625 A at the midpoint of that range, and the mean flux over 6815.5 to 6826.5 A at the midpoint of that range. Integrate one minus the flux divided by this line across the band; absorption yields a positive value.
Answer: 0.1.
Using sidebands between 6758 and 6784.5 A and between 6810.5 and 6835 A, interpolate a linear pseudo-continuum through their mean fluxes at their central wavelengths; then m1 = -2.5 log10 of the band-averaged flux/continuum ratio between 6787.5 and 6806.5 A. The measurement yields 0.031 mag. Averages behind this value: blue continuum 15.4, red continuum 15.3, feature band 14.9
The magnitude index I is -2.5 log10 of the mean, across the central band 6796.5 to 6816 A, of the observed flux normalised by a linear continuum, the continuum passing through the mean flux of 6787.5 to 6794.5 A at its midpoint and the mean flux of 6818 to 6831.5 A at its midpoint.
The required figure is 0.01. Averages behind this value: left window 15.1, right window 14.8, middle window 14.9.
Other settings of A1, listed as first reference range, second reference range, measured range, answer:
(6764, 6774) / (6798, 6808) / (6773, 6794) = -0.31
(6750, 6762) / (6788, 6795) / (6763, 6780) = 0.04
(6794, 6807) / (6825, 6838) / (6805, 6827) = -0.17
